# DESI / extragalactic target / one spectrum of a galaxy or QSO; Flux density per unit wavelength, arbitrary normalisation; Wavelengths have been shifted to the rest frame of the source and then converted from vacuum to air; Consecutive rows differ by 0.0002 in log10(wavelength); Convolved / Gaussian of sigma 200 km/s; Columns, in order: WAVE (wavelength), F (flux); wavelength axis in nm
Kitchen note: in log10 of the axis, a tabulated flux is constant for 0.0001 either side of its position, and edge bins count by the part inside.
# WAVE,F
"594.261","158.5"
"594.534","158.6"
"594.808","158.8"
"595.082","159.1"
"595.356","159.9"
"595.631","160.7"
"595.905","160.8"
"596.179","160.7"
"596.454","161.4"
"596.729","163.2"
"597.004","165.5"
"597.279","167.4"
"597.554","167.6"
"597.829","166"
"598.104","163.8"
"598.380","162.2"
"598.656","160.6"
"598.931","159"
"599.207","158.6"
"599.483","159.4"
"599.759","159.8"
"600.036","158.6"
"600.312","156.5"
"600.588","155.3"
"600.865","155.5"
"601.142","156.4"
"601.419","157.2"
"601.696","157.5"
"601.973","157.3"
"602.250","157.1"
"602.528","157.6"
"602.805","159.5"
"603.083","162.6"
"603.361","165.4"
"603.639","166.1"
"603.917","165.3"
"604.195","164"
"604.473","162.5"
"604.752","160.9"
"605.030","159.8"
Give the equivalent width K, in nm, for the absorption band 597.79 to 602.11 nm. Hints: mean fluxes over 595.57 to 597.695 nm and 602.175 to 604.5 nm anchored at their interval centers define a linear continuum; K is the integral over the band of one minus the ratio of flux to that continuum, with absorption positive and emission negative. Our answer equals 0.11 nm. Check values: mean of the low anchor 164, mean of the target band 159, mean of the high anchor 162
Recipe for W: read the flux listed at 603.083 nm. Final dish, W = 162.6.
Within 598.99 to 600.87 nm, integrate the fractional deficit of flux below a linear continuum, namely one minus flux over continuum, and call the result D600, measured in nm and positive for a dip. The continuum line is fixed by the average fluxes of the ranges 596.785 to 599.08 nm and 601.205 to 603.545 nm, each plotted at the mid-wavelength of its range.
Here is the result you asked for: 0.05 nm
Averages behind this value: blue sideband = 164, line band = 158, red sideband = 159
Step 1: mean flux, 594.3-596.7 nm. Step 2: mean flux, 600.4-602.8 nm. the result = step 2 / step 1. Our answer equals 0.98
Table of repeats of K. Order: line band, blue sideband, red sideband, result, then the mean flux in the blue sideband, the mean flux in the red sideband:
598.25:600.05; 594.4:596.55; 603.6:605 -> 0.02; 160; 163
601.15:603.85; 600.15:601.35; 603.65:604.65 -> 0.00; 156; 164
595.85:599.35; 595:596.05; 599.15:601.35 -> -0.09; 160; 157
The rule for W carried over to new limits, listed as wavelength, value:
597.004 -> 165.5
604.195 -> 164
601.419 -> 157.2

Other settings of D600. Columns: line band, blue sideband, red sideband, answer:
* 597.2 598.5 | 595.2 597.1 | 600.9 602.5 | -0.04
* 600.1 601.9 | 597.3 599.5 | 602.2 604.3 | 0.07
